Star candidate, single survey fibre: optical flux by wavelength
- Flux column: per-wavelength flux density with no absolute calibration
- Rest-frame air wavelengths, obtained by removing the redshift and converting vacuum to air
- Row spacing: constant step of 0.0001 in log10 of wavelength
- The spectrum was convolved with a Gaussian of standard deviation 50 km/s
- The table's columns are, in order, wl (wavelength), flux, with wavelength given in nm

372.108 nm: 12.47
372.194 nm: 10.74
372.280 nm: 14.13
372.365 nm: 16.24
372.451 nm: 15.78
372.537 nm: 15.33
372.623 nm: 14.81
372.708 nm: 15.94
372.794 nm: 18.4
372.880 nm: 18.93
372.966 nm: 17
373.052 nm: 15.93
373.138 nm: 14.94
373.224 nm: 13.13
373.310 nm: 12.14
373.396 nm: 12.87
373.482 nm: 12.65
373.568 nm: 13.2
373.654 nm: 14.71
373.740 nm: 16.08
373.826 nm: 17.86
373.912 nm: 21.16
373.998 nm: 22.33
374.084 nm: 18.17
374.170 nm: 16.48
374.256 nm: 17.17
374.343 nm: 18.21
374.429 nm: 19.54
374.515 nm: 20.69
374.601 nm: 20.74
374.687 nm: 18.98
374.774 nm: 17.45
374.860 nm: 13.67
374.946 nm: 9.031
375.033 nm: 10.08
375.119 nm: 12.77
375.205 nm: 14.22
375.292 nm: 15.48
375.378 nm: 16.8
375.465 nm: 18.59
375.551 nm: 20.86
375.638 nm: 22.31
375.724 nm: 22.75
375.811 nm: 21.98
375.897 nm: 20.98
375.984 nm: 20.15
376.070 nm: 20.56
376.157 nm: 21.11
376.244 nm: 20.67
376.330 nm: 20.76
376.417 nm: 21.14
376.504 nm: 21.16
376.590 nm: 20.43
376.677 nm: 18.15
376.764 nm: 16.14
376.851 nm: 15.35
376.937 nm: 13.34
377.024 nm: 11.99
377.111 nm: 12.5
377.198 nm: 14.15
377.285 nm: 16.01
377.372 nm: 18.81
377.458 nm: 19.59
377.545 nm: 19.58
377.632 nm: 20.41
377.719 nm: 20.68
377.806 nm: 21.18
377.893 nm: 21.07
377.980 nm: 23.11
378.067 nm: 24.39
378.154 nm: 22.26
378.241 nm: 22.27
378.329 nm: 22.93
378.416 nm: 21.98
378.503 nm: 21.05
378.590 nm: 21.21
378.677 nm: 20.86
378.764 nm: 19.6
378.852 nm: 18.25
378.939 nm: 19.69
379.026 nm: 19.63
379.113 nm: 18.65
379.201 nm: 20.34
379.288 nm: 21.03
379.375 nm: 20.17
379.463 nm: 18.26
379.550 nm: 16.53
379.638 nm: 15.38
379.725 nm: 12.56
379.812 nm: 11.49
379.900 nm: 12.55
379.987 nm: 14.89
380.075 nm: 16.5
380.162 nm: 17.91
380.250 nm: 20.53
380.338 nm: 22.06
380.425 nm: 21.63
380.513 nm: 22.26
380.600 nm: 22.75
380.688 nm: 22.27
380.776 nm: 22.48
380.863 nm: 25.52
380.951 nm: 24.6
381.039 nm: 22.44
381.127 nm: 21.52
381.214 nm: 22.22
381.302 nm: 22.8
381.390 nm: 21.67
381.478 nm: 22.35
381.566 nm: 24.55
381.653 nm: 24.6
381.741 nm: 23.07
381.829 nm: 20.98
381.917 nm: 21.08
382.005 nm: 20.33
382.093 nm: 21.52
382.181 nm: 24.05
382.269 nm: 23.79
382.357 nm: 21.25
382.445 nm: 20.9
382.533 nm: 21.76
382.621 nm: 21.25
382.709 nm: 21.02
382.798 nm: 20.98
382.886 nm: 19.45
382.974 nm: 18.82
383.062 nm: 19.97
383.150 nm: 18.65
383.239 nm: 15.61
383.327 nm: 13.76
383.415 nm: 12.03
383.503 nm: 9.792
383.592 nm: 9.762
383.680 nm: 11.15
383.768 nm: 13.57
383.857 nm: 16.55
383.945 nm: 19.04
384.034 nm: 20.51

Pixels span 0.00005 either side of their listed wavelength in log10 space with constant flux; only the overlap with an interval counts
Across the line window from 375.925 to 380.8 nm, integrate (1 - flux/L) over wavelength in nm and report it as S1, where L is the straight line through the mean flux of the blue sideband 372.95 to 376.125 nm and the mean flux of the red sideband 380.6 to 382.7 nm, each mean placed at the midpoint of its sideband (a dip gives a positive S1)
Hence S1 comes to 0.192 nm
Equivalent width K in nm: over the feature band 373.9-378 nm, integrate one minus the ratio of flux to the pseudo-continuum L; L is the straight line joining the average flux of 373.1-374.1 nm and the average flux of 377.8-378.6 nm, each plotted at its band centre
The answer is 0.145 nm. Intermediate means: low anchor 15.7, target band 18.3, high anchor 22.2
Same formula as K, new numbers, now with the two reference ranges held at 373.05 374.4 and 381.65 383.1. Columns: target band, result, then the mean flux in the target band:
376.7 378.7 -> -0.06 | 19.1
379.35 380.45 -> 0.17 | 16.8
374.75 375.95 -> 0.01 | 16.9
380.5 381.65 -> -0.13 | 23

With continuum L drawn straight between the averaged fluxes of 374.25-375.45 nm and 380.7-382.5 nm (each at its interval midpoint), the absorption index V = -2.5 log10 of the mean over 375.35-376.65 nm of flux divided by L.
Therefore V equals -0.20 mag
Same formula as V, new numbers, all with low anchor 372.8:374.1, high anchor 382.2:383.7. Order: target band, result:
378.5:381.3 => -0.14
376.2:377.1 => -0.07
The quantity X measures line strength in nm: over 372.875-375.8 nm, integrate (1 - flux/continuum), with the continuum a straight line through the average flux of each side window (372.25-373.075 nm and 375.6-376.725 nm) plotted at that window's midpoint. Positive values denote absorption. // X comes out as 0.28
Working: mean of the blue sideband 16.3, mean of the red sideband 20.9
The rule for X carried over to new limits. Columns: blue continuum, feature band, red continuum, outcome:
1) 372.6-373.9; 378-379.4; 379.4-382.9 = -0.15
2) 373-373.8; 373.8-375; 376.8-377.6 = -0.28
